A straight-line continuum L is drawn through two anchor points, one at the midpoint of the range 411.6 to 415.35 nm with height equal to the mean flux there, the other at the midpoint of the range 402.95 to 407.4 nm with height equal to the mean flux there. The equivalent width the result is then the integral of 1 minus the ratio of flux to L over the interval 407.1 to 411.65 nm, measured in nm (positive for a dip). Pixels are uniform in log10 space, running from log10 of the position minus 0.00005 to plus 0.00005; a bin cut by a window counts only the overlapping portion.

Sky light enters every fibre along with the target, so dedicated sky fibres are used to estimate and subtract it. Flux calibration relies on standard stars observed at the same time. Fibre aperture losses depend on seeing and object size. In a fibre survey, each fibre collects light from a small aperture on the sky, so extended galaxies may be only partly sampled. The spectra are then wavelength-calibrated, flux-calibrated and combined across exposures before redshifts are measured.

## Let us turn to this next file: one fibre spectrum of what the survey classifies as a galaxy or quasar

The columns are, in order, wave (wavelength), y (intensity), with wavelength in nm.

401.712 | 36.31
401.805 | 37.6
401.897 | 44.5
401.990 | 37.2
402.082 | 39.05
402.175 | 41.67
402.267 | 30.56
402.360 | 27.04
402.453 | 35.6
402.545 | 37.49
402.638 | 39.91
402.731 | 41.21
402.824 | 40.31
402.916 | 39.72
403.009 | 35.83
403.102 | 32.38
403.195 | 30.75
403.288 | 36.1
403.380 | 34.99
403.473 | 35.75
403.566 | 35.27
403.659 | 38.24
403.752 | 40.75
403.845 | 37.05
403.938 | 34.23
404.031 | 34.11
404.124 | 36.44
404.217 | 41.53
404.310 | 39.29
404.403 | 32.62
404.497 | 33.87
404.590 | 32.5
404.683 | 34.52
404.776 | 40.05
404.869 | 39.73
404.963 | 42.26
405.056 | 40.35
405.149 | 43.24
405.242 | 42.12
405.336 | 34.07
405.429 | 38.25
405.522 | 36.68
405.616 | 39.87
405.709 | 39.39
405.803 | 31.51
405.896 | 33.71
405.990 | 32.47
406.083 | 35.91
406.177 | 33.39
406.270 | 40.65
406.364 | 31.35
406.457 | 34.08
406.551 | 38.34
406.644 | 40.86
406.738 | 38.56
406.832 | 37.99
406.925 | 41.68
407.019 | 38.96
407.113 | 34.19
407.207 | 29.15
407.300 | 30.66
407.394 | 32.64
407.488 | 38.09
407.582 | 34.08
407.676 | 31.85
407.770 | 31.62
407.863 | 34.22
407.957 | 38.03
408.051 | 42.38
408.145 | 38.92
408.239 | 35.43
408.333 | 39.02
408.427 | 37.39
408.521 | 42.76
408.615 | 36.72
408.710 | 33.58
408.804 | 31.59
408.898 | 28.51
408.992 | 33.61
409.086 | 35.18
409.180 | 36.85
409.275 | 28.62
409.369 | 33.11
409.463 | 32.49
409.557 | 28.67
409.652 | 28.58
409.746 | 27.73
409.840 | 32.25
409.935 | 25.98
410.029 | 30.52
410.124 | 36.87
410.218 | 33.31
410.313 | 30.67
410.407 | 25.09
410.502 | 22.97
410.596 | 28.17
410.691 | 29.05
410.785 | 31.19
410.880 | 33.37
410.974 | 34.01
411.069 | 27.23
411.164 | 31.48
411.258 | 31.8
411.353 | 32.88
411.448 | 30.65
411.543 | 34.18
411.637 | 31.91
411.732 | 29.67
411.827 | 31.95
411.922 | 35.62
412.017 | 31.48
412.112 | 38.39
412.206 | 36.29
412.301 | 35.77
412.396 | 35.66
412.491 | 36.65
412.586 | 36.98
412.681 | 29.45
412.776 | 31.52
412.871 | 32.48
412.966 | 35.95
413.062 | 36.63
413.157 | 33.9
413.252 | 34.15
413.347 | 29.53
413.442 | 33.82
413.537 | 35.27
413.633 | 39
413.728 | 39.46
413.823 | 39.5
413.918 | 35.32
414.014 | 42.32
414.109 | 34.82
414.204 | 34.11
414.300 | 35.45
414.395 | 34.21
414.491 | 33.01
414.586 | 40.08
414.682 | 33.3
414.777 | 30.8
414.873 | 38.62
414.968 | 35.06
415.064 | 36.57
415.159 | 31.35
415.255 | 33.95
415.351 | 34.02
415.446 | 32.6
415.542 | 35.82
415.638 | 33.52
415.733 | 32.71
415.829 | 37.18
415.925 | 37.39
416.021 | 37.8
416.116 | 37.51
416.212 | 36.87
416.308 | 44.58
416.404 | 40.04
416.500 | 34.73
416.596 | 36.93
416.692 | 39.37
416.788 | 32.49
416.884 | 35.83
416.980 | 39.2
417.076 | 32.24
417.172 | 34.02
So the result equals 0.39 nm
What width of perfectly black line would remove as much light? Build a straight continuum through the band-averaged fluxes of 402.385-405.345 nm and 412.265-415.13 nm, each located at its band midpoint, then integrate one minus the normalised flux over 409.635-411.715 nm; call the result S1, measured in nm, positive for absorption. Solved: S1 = 0.31 nm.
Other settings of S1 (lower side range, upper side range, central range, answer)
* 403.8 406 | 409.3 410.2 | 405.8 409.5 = -0.20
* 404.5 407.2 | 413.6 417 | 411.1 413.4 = 0.19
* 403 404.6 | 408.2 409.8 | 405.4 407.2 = -0.10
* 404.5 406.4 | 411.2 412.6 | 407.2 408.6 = 0.00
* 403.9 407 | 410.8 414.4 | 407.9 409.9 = 0.08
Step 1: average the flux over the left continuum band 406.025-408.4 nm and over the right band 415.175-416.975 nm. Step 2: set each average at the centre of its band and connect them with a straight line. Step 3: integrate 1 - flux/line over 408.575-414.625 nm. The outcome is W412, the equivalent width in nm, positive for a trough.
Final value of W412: 0.52 nm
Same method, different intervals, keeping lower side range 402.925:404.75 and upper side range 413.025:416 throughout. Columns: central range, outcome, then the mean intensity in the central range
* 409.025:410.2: 0.13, 31.5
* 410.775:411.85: 0.11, 31.7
